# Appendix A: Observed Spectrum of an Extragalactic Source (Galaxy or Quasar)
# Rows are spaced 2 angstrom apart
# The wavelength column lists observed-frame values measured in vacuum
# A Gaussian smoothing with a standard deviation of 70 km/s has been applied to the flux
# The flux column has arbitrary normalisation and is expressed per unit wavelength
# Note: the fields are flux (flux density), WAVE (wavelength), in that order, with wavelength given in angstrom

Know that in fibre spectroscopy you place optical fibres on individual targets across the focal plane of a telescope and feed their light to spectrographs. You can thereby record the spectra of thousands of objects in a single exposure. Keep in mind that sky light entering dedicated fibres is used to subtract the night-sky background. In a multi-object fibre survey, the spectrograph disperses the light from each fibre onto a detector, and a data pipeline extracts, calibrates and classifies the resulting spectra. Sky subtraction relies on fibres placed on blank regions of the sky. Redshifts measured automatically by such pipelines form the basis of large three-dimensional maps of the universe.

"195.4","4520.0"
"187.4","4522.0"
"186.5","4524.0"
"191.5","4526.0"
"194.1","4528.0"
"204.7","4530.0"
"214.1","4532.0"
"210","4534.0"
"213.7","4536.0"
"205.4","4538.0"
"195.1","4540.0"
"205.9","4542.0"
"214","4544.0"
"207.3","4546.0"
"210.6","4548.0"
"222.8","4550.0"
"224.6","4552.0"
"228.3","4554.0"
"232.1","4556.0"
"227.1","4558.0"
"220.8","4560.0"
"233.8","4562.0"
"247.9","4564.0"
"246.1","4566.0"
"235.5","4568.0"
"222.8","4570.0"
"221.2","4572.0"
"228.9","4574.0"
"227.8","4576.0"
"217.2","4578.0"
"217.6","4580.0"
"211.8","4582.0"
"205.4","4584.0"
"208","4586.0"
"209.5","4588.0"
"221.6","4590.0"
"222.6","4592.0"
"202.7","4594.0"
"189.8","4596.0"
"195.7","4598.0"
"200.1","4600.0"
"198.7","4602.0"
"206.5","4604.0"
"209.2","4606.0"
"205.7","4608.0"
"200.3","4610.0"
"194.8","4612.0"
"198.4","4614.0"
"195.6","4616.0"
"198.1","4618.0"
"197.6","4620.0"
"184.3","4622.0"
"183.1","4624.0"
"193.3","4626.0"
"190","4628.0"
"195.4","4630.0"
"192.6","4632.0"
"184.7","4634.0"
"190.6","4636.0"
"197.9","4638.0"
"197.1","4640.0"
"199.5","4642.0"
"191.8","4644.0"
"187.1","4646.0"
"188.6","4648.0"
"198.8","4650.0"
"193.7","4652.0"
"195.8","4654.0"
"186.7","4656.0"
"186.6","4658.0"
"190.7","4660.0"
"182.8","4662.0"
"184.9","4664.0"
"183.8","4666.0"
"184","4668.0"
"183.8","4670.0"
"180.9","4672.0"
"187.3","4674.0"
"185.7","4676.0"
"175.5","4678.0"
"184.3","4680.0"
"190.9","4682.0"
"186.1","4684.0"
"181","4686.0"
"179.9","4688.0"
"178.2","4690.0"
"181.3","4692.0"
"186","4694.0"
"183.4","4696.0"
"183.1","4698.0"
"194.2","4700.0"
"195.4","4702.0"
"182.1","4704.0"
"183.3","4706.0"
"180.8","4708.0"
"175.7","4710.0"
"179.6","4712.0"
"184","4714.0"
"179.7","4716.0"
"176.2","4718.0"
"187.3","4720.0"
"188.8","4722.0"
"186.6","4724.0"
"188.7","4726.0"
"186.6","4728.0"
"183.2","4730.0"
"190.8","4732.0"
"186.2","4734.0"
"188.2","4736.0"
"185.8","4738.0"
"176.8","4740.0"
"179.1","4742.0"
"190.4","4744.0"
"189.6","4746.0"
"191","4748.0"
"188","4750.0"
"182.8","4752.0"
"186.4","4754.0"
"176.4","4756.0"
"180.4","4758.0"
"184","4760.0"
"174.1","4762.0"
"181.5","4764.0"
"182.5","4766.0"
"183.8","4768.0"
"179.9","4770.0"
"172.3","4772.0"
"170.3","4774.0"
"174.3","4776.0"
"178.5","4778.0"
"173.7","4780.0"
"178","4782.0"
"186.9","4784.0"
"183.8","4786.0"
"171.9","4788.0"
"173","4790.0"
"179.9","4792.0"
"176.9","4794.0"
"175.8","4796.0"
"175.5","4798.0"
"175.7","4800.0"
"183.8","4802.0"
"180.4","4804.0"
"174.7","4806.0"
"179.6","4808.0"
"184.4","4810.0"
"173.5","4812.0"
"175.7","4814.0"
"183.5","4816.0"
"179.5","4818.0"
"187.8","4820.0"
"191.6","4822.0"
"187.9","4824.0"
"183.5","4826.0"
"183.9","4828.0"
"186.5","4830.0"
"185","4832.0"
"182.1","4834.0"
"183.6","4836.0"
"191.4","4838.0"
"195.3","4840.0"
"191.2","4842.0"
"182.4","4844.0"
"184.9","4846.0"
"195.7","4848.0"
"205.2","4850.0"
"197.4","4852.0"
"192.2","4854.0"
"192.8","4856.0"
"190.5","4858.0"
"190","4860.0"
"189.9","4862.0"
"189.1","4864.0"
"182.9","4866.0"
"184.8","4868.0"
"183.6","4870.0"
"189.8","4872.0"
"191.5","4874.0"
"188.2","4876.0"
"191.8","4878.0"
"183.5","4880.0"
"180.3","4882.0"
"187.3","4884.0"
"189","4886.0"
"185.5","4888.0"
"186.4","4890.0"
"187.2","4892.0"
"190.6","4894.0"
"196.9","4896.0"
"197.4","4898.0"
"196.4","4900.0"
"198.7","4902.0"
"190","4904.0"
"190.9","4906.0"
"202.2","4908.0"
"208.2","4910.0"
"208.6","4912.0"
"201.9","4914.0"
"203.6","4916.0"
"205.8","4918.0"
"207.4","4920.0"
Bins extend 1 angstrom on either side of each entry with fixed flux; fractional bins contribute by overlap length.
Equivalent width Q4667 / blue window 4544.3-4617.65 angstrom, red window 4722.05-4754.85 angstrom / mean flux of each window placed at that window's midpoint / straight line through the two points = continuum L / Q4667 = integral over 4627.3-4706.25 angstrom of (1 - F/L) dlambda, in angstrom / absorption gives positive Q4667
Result 4.6 angstrom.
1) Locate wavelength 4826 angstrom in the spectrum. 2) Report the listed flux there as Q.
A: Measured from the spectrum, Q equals 183.5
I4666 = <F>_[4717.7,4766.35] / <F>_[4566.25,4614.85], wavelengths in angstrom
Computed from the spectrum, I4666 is 0.9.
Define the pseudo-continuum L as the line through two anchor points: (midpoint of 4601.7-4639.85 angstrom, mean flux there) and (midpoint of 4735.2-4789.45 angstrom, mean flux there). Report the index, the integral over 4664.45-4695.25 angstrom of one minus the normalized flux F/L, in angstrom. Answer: 1.0 angstrom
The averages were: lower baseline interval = 196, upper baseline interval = 181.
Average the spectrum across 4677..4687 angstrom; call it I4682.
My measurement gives 184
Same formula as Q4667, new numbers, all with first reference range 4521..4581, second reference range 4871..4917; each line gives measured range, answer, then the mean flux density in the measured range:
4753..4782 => 3.4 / 178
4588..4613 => 1.1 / 204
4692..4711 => 2.0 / 185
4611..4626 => 1.3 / 193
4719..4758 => 3.4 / 186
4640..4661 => 1.8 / 192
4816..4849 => 1.8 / 187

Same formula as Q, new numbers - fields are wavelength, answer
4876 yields 188.2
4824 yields 187.9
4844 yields 182.4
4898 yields 197.4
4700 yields 194.2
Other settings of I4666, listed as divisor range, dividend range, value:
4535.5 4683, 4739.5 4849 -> 0.90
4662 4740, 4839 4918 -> 1.04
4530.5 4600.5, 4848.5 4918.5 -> 0.89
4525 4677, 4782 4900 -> 0.91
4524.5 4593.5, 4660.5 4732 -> 0.85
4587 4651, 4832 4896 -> 0.96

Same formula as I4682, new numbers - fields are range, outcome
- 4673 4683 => 185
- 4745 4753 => 188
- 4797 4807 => 178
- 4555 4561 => 227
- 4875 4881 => 188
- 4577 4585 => 213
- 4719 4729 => 188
